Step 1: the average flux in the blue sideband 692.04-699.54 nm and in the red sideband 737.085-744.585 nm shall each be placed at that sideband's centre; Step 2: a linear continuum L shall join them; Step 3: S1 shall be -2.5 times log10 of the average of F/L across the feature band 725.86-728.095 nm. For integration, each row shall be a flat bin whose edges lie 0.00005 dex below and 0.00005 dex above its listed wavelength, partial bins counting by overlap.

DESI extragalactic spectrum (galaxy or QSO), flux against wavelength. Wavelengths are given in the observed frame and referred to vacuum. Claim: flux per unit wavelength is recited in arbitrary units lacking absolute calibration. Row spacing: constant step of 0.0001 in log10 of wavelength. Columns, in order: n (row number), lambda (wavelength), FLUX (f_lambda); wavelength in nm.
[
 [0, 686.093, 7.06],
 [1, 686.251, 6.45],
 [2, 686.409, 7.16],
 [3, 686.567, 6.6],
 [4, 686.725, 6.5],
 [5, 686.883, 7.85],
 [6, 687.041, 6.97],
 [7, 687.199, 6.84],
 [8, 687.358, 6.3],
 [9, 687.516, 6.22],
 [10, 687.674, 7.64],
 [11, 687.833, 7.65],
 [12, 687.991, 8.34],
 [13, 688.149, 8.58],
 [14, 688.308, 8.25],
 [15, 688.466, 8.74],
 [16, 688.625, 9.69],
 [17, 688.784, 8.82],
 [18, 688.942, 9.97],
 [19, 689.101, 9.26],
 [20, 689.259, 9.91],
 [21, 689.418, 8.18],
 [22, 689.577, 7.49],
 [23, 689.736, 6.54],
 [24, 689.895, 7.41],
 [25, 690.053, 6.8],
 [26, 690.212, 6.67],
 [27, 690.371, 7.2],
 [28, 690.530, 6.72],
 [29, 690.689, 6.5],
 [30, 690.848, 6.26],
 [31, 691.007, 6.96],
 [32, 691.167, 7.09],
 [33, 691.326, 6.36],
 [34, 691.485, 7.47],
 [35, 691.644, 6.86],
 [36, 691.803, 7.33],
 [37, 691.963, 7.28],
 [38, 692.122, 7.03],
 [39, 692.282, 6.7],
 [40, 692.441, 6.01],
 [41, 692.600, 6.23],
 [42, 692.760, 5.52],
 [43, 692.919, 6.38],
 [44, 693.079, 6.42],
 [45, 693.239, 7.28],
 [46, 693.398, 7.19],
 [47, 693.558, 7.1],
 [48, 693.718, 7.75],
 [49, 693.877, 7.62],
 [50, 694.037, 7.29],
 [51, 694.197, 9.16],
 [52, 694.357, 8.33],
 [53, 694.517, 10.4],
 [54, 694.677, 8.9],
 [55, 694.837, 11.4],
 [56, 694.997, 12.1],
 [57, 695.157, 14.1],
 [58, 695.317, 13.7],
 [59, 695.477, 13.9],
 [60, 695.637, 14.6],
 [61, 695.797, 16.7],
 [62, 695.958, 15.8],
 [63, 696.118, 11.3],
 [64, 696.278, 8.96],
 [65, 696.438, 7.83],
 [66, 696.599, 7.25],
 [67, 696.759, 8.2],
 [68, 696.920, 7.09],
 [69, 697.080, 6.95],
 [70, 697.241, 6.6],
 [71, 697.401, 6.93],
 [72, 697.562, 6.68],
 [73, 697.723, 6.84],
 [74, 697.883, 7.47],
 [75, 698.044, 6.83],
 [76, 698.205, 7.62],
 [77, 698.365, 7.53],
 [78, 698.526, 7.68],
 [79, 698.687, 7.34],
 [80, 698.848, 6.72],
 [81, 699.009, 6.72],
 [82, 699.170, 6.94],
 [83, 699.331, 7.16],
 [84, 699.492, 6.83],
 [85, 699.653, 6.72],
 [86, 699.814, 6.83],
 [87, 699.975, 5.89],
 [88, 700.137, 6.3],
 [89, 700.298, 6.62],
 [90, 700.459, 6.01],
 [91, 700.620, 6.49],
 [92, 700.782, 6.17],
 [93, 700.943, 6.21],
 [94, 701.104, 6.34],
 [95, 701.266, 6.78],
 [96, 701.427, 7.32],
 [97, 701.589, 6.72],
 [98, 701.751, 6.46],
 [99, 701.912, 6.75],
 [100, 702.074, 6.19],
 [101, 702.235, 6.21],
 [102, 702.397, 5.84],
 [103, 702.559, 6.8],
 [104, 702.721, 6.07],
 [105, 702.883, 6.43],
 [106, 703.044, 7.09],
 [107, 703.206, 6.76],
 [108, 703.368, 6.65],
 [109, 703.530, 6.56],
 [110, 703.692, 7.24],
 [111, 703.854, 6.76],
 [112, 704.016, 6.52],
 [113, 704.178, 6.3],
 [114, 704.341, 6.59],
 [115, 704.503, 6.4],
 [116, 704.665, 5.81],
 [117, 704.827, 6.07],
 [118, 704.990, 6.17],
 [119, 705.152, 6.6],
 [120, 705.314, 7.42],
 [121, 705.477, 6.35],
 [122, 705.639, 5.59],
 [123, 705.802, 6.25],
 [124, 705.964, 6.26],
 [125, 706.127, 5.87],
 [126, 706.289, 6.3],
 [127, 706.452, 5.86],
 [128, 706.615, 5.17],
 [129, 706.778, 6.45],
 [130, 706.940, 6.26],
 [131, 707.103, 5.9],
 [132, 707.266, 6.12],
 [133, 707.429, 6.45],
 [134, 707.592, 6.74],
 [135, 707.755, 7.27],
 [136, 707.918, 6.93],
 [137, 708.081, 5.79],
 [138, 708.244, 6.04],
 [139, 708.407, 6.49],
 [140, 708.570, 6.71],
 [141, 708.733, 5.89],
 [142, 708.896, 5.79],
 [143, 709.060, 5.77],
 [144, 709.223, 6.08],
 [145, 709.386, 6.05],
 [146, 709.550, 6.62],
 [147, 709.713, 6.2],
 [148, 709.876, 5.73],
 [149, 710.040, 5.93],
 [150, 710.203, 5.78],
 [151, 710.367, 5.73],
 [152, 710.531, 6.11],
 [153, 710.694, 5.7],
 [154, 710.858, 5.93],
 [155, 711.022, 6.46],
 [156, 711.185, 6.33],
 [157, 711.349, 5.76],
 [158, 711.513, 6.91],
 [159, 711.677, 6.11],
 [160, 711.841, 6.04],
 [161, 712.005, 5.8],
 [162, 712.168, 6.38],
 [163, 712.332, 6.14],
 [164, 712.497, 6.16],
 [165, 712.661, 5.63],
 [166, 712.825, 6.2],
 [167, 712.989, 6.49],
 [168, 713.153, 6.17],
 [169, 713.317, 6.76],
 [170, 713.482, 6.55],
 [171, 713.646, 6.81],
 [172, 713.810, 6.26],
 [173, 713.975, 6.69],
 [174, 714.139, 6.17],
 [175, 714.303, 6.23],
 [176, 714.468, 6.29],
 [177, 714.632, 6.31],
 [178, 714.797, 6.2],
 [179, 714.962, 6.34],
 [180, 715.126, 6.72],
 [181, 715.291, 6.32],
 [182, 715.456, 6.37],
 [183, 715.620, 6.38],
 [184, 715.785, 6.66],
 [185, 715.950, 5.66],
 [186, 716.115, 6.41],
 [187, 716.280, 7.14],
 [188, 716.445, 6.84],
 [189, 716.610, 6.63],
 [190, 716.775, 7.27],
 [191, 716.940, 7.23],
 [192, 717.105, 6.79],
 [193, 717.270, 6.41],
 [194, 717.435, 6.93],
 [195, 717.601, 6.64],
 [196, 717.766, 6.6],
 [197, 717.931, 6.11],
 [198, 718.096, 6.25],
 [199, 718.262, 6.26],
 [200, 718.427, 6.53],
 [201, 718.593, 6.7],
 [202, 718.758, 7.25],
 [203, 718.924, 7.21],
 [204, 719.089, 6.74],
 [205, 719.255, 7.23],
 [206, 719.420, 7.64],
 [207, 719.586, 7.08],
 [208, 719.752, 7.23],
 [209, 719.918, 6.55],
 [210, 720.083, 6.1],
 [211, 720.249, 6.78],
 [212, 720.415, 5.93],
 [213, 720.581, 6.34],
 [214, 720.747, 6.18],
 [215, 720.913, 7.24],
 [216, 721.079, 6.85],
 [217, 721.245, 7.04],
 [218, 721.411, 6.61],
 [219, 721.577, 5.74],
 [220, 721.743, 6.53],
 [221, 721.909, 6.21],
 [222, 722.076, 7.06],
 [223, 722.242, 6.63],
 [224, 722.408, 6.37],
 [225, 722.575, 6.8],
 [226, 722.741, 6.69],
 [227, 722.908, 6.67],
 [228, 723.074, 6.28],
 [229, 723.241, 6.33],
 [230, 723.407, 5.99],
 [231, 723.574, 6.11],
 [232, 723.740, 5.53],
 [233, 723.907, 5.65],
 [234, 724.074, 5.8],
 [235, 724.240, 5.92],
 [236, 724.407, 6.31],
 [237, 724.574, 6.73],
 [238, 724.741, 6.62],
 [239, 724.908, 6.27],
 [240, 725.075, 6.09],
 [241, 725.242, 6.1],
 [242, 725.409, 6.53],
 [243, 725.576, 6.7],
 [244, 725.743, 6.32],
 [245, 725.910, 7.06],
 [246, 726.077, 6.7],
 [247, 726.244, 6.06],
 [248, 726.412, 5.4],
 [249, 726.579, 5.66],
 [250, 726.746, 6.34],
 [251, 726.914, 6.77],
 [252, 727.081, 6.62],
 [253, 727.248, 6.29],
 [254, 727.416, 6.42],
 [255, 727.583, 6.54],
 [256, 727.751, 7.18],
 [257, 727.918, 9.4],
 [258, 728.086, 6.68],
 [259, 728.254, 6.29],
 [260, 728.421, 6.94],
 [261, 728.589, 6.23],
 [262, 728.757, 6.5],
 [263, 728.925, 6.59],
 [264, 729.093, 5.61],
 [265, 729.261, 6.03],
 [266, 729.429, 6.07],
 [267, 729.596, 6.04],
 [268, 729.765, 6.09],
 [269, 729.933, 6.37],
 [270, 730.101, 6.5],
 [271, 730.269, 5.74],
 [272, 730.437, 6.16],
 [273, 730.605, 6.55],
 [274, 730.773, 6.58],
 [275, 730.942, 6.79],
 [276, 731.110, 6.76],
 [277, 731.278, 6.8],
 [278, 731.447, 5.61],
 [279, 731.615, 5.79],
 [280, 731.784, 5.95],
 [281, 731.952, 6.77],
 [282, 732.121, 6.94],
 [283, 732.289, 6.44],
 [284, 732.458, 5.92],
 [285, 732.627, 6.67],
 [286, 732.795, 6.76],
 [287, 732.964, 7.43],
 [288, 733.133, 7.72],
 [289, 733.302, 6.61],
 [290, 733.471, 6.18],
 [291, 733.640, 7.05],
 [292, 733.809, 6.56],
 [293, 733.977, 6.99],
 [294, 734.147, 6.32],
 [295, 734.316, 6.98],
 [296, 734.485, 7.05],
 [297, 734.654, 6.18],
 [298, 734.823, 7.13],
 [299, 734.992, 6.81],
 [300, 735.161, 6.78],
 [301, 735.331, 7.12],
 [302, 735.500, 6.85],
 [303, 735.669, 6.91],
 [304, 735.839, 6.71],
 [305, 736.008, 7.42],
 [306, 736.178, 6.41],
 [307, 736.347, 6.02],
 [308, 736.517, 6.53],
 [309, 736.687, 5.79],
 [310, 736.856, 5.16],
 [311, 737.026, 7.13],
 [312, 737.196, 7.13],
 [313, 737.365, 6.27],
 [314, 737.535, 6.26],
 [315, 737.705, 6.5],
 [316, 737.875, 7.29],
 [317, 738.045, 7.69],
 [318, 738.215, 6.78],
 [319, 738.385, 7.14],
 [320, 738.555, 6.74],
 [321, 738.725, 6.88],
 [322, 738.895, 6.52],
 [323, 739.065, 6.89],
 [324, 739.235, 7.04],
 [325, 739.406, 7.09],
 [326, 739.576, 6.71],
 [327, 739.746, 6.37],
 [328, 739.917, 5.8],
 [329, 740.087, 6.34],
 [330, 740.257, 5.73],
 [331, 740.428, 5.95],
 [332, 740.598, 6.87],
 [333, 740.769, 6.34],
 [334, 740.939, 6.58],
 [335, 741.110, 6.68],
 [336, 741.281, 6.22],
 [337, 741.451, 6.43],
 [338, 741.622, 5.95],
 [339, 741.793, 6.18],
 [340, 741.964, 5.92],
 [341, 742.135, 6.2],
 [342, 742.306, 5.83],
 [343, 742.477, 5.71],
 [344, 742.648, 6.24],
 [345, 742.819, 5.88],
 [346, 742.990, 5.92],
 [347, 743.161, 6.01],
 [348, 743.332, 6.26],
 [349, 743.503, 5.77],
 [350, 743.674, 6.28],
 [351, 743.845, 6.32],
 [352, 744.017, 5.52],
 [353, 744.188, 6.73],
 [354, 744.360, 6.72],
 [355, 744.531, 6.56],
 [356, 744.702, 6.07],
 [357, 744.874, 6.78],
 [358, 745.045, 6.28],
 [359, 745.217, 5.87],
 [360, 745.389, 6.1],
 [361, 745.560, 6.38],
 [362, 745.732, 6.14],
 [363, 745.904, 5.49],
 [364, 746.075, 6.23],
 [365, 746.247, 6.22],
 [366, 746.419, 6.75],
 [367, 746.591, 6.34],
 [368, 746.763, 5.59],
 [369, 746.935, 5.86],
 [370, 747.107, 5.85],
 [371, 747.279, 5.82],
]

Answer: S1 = 0.07 mag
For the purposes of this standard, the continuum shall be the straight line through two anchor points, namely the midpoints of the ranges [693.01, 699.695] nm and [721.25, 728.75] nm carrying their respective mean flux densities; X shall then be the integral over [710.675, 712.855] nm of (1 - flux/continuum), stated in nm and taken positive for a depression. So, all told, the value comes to 0.41 nm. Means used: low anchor 8.82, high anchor 6.44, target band 6.12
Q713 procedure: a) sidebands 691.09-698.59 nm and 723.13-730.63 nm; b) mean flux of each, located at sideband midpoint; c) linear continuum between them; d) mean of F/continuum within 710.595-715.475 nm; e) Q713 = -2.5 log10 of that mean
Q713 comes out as 0.16 mag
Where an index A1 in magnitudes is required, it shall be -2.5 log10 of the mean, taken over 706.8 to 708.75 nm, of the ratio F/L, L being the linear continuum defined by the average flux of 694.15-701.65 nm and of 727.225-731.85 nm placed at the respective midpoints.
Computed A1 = 0.22 mag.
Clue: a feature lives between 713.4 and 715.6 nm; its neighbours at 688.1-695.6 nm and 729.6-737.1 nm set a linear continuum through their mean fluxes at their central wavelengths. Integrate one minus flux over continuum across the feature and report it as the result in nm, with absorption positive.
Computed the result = 0.270 nm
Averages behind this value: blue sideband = 8.18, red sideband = 6.56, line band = 6.41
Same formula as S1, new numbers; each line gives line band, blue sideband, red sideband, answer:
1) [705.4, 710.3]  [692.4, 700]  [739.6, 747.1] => 0.28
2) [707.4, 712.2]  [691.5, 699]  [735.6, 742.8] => 0.26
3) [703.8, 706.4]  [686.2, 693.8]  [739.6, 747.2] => 0.11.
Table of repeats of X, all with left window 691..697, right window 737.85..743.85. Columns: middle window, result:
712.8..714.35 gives 0.279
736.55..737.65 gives 0.048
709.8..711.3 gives 0.385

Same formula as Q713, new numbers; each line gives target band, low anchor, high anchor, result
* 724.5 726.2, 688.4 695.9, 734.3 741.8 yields 0.100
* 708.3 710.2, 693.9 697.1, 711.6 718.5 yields 0.252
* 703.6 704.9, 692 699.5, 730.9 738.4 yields 0.249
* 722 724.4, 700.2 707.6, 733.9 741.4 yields 0.043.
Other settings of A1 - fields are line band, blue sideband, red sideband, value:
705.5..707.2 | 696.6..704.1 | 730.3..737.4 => 0.12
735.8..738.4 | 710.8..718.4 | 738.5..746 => -0.05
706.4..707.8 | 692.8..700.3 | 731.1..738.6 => 0.28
